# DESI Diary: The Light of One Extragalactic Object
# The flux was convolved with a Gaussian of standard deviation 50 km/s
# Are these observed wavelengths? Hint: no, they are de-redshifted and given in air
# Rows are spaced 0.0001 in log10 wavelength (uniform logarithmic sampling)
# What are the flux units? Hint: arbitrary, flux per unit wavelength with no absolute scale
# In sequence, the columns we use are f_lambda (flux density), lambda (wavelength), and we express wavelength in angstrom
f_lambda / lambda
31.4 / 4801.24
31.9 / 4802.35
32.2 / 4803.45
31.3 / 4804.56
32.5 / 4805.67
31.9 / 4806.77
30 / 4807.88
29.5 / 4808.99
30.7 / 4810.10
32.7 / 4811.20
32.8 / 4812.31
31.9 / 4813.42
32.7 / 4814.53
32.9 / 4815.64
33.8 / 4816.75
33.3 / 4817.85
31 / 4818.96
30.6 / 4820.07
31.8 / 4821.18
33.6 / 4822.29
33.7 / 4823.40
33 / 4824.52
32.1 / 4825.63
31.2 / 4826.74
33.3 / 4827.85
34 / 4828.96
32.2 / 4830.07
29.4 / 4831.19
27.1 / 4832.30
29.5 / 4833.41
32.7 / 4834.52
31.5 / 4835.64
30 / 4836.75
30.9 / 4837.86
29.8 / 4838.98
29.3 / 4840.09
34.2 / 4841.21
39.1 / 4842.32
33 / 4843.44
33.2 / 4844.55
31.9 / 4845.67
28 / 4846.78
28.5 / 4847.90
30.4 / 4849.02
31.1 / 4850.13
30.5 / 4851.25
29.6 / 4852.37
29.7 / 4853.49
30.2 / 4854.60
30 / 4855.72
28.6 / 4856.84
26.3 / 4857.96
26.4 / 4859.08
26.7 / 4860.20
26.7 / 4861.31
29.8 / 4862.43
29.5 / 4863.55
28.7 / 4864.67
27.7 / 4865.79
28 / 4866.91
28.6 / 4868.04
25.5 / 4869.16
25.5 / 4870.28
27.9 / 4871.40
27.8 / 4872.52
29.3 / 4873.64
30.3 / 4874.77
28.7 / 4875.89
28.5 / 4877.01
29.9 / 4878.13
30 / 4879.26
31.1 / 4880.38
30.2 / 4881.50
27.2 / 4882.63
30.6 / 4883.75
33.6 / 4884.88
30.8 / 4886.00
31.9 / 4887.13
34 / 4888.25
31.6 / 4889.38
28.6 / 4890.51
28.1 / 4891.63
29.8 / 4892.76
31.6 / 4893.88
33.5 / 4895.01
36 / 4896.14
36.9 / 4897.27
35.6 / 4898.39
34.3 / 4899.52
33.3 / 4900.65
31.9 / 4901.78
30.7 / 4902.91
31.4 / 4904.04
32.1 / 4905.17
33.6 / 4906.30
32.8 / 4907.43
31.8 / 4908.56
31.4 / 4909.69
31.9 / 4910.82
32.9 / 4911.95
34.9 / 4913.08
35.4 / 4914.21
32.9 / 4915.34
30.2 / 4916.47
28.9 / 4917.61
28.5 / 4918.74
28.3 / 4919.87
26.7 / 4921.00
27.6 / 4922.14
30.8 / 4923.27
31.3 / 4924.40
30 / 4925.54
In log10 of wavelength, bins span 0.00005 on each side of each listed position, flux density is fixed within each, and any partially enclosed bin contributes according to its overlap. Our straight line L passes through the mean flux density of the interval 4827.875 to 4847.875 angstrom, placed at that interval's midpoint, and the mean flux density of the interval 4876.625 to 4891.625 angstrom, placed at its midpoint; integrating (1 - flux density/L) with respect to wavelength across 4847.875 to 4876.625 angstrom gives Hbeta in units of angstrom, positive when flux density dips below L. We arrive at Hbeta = 2.3 angstrom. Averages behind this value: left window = 31.5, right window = 30.5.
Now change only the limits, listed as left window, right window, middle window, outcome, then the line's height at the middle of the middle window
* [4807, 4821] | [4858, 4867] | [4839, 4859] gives -1.2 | 29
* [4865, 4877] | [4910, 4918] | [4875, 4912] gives -1.6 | 30.3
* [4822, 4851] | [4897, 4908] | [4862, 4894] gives 3.1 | 32.6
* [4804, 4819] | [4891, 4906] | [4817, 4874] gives 3.5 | 32.3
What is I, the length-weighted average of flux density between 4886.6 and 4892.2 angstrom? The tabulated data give 30.8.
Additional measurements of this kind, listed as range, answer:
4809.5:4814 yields 32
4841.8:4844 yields 36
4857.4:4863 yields 27.2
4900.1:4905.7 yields 31.9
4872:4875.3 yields 29.1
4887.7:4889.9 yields 32.8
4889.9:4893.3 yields 28.9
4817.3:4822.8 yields 32.1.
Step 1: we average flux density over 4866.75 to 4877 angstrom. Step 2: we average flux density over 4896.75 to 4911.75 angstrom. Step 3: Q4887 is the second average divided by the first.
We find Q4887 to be 1.2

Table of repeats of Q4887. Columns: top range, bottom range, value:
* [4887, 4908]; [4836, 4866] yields 1.08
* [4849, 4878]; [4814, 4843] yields 0.89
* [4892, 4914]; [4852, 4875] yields 1.17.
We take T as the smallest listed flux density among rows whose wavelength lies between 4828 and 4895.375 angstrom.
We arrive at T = 25.5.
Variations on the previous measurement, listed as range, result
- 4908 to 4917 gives 30.2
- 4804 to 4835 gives 27.1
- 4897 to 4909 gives 30.7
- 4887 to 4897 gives 28.1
